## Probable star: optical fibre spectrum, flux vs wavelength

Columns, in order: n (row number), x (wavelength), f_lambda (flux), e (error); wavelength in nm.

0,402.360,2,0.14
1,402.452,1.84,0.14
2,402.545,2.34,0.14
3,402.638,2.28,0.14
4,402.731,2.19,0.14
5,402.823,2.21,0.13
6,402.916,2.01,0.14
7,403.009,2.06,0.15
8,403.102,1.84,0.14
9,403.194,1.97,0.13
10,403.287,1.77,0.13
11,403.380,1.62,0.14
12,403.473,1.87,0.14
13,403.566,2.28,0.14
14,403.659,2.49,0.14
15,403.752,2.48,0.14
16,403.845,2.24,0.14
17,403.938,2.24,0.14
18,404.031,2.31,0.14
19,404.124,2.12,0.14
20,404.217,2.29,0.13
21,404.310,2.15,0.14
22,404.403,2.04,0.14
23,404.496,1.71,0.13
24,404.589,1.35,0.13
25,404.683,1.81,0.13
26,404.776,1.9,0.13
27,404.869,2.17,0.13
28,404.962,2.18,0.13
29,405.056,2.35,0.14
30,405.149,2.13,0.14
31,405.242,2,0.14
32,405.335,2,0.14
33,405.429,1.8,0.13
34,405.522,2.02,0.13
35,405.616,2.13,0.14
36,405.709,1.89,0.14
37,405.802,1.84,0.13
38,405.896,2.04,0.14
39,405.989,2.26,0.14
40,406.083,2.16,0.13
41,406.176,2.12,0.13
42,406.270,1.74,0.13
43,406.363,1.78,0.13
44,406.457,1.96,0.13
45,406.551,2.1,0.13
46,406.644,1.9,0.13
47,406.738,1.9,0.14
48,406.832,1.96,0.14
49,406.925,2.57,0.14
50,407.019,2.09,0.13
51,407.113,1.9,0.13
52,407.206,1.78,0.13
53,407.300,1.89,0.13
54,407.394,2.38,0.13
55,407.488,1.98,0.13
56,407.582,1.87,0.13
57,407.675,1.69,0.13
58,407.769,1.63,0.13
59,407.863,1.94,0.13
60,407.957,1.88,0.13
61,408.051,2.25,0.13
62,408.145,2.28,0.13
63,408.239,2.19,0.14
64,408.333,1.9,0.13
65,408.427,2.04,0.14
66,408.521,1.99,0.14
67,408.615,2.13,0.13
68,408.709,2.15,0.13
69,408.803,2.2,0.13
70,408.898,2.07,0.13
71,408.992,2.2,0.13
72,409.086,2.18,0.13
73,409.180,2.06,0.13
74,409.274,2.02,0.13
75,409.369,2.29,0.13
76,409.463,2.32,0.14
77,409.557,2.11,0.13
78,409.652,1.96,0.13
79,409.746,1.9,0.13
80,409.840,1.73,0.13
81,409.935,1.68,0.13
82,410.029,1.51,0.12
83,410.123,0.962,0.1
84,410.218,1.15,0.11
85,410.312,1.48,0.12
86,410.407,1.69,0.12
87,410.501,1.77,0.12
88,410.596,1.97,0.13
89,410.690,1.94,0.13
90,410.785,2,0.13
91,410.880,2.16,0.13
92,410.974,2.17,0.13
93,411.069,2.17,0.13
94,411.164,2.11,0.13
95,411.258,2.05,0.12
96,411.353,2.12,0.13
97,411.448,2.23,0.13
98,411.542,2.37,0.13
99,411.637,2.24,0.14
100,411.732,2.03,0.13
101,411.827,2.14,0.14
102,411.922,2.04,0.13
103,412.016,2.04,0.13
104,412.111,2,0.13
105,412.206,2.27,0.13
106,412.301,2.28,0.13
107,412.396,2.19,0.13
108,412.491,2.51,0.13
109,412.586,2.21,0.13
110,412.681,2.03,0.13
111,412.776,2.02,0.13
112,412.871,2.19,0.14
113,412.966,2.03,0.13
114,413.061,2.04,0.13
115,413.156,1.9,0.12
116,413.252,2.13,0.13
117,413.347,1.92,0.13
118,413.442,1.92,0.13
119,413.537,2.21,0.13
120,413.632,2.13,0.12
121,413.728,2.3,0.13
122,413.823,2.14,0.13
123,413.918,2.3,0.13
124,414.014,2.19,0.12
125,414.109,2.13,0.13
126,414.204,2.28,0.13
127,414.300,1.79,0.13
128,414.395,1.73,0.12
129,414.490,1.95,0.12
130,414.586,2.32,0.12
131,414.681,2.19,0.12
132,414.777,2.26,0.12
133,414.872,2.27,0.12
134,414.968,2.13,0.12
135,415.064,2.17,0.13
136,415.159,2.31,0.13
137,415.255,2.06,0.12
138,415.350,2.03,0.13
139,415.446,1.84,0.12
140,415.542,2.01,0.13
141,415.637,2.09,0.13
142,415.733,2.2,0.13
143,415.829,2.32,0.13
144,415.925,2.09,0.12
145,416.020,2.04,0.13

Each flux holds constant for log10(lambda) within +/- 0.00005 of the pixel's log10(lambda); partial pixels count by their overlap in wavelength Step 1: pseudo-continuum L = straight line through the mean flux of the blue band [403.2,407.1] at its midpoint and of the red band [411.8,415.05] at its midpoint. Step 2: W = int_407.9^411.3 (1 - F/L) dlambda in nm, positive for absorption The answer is 0.199 nm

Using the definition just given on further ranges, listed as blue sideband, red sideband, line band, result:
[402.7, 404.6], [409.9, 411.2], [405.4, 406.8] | -0.01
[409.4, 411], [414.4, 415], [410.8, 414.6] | -0.25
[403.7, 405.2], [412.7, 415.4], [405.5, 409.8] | 0.13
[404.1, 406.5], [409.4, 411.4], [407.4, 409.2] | -0.12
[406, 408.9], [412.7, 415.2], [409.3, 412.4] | 0.15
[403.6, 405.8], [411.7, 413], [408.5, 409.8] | 0.00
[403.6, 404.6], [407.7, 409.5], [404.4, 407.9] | 0.25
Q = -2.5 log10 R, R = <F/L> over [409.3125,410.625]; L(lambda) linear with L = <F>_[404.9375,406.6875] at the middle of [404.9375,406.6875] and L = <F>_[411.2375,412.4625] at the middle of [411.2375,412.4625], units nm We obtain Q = 0.21 mag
